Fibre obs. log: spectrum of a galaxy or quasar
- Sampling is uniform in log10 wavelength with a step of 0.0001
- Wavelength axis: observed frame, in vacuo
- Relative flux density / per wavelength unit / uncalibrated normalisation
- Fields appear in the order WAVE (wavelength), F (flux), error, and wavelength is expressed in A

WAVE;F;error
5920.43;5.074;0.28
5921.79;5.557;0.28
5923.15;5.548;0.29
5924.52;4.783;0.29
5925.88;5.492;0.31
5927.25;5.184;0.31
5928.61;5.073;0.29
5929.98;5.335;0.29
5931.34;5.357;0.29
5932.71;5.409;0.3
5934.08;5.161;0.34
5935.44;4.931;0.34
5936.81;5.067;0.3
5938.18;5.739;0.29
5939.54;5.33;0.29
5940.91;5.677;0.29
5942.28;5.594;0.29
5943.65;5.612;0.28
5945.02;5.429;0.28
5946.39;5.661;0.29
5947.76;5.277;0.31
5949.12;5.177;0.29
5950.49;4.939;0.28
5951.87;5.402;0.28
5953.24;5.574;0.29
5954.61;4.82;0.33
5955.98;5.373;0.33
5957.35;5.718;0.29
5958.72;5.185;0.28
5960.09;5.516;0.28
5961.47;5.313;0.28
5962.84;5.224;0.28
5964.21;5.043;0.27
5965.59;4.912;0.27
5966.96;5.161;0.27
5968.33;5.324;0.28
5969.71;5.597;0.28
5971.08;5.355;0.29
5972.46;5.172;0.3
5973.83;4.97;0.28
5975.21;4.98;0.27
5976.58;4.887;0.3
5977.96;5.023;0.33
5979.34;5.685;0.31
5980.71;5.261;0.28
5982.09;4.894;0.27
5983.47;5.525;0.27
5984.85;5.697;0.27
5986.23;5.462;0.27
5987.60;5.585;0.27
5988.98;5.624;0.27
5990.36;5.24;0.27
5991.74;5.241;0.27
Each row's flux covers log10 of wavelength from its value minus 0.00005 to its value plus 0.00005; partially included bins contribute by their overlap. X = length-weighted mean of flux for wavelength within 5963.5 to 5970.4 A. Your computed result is 5.21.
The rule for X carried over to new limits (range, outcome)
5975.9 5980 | 5.19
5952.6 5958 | 5.37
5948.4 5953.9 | 5.27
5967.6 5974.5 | 5.29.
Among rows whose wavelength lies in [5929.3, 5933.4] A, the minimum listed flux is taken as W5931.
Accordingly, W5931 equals 5.335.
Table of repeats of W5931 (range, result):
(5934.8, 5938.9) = 4.931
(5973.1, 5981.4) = 4.887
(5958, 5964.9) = 5.043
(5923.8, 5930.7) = 4.783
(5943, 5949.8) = 5.177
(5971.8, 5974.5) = 4.97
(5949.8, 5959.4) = 4.82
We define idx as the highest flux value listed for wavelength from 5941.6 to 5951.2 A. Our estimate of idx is 5.661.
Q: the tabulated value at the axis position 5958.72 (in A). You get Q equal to 5.185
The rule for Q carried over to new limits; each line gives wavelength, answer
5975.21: 4.98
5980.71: 5.261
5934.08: 5.161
